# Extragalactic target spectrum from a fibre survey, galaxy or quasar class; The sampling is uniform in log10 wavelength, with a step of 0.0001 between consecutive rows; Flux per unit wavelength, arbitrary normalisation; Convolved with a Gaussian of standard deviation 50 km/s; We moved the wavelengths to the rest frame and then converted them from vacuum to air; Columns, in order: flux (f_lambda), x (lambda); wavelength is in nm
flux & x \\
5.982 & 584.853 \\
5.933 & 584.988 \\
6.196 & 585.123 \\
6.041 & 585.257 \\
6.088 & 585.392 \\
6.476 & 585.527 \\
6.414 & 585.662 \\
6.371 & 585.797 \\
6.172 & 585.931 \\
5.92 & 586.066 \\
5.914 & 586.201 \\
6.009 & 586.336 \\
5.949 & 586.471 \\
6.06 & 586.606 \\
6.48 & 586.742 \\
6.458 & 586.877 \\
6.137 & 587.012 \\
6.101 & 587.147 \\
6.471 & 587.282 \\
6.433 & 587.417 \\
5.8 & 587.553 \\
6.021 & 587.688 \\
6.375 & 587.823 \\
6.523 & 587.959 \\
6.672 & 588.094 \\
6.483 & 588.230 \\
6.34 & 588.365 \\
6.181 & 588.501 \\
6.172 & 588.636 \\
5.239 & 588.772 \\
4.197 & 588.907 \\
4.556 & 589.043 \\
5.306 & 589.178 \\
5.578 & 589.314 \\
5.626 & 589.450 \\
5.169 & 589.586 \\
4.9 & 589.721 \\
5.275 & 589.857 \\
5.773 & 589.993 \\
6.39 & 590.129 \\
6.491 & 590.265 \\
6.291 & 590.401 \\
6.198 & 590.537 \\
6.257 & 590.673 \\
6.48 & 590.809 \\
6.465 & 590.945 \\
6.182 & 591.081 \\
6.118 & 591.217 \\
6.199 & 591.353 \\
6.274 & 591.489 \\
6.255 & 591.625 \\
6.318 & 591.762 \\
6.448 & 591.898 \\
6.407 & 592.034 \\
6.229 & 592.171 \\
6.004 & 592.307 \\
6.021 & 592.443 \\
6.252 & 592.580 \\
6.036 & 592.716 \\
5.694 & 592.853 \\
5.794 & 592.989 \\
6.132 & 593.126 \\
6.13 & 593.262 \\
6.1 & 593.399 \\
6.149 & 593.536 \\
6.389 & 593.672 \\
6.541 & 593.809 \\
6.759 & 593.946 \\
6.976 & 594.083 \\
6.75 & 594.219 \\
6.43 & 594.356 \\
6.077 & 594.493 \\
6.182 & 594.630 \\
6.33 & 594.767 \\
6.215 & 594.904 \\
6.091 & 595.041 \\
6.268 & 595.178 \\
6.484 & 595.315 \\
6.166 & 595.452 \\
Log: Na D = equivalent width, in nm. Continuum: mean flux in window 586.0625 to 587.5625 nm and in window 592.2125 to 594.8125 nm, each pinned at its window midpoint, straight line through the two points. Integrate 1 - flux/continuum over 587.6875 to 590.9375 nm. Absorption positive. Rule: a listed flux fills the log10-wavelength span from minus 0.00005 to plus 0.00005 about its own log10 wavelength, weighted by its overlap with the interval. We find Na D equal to 0.18 nm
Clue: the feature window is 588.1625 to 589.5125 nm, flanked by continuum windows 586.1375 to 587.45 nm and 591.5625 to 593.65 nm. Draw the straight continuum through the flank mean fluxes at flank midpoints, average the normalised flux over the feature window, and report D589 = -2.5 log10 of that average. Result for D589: 0.11 mag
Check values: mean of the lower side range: 6.2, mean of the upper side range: 6.14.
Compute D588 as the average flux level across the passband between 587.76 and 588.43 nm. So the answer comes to 6.48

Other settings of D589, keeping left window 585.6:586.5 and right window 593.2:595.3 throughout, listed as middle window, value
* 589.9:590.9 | 0.00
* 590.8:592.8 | 0.01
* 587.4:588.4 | -0.03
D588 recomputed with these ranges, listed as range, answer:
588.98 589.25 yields 4.95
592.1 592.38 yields 6.12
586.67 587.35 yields 6.33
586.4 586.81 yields 6.15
